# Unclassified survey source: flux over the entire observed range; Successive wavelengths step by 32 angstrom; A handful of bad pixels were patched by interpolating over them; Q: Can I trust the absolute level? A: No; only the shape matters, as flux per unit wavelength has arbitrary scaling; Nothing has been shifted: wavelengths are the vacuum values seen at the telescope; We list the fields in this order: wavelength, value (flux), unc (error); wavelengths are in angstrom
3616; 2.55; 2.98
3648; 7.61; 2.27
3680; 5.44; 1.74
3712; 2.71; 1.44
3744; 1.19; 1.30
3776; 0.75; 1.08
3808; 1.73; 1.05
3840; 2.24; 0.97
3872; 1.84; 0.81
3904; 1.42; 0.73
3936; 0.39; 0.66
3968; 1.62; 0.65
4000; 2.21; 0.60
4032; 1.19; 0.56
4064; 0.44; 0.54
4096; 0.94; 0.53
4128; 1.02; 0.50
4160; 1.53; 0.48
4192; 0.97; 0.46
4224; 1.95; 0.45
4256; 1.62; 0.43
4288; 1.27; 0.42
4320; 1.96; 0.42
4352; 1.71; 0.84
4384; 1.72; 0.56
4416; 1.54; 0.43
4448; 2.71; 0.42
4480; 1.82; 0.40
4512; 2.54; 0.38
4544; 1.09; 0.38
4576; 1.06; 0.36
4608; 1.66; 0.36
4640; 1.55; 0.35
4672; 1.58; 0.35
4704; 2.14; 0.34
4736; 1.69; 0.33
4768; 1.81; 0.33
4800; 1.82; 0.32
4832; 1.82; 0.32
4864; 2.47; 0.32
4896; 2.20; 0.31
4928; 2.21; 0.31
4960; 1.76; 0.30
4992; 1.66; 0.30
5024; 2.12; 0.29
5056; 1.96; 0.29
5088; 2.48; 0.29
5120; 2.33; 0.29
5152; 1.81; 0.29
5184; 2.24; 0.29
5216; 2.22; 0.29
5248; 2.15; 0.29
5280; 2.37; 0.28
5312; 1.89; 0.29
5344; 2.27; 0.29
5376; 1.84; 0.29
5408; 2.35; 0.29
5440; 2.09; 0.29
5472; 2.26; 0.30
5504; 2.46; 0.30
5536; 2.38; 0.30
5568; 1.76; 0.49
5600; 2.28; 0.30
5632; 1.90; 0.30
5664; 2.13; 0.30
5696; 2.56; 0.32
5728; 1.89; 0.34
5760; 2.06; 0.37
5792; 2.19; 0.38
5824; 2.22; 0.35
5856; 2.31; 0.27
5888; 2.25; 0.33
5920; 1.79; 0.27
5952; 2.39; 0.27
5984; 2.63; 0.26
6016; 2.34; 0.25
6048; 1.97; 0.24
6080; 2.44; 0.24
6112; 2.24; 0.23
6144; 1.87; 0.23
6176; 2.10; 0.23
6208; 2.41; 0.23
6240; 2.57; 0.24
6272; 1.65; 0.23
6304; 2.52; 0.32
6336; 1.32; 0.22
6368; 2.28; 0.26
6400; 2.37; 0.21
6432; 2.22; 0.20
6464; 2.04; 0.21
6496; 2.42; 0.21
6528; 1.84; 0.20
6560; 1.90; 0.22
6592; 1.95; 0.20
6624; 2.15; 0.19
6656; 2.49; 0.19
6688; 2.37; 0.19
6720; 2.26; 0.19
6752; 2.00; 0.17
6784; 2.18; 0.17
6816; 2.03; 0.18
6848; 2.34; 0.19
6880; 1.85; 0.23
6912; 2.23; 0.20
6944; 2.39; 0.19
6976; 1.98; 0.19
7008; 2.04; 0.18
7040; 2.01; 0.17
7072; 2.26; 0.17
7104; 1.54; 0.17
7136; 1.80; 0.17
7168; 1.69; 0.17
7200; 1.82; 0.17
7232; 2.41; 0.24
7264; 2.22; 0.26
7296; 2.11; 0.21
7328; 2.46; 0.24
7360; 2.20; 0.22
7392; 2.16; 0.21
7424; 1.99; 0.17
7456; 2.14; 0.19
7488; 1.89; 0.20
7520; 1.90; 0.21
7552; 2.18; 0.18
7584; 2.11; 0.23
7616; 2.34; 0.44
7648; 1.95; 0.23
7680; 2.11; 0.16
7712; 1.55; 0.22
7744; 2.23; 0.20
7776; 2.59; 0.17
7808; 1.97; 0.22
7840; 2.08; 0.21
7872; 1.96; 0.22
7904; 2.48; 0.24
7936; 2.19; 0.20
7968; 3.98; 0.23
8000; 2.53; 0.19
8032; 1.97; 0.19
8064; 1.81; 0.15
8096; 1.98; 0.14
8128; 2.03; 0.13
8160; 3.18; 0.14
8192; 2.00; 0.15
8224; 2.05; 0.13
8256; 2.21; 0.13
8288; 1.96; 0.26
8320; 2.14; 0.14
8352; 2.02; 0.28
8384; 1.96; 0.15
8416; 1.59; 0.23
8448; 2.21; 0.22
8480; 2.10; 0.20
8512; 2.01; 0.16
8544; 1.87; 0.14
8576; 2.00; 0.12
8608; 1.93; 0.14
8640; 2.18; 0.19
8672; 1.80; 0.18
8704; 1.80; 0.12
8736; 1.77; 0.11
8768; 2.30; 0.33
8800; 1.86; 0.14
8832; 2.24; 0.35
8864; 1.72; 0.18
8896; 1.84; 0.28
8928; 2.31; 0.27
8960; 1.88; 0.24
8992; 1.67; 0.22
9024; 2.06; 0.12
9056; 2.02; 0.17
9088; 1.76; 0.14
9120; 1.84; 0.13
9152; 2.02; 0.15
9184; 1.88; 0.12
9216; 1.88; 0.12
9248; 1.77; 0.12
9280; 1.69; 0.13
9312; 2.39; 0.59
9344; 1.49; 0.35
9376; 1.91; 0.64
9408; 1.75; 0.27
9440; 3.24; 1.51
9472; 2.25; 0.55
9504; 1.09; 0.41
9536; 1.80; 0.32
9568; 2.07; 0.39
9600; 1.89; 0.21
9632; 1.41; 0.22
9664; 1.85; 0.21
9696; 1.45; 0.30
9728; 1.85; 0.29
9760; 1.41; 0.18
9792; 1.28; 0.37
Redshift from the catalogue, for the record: 0.214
